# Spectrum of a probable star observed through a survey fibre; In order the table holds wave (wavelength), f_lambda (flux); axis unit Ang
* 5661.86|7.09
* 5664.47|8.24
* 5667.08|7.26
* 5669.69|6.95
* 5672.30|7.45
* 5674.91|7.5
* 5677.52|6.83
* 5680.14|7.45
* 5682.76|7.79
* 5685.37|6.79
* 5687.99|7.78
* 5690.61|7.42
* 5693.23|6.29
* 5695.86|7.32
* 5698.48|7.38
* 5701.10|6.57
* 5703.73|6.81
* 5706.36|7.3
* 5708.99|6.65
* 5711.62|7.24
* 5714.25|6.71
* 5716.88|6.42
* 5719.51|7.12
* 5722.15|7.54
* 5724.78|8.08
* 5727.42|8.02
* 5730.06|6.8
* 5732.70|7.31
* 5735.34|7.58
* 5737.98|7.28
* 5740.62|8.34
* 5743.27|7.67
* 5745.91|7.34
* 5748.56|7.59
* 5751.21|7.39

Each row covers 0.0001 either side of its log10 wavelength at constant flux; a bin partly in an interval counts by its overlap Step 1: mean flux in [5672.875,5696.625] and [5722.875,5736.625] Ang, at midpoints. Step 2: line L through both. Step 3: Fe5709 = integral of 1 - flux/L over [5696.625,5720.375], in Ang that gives 1.6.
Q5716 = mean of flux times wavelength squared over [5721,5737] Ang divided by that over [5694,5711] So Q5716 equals 1.09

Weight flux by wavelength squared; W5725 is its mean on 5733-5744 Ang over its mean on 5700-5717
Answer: 1.1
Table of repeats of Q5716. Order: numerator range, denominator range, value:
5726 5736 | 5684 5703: 1.06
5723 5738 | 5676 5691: 1.04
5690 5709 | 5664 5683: 0.95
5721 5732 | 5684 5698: 1.08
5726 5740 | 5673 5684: 1.03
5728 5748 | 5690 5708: 1.09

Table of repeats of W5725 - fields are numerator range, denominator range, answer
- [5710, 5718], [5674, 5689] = 0.94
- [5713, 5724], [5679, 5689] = 0.95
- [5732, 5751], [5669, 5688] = 1.06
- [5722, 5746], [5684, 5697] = 1.09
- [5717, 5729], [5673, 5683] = 1.04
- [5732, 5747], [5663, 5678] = 1.05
